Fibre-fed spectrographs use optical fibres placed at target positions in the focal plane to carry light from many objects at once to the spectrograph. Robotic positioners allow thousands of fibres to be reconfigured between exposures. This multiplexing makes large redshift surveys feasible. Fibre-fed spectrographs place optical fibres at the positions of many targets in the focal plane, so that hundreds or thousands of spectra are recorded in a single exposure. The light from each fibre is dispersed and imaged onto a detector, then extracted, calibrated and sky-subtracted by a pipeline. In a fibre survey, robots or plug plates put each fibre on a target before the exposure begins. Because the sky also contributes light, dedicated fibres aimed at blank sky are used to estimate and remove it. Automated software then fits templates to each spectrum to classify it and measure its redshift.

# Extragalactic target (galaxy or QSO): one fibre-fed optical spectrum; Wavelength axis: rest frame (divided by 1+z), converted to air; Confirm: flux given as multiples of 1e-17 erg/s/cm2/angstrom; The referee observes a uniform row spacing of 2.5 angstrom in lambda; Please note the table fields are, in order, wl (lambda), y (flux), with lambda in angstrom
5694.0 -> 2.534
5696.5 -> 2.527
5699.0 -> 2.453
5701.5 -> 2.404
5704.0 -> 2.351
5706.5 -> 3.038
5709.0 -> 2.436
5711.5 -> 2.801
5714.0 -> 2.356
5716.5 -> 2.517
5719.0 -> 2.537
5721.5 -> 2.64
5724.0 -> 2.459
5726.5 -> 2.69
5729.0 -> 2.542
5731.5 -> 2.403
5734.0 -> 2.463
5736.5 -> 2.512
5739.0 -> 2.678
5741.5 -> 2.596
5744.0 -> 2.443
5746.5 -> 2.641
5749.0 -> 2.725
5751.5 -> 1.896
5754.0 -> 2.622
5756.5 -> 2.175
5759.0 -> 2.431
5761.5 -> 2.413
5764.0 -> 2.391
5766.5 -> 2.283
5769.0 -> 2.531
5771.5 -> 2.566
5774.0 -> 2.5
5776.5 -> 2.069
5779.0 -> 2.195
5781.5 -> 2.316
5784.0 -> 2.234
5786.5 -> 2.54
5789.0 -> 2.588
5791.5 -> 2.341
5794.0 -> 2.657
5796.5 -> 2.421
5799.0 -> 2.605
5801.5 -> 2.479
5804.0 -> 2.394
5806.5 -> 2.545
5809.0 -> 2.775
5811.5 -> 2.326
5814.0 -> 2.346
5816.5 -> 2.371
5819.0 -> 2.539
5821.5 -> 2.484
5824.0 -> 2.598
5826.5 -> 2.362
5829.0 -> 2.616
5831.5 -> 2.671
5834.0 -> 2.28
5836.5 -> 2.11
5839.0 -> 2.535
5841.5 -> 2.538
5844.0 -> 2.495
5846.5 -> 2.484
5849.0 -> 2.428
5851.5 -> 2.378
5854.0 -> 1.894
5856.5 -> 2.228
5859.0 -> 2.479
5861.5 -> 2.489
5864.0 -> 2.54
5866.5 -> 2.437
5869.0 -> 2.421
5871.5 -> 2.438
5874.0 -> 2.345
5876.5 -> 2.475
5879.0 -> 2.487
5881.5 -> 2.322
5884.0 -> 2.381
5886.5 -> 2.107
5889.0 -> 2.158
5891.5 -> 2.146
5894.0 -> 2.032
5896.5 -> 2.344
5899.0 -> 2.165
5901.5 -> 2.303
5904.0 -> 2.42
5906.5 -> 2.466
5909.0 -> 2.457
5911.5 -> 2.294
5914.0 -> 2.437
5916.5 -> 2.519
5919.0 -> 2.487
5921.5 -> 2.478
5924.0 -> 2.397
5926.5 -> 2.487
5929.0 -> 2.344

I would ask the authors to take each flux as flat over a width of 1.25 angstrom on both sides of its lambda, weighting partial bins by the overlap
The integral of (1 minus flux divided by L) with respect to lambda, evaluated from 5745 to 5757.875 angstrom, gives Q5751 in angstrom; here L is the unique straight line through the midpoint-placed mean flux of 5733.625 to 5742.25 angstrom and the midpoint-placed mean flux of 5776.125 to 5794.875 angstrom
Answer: 0.5 angstrom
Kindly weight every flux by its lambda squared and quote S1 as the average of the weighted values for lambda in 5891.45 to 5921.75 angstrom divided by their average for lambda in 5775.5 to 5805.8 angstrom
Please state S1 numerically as 1.02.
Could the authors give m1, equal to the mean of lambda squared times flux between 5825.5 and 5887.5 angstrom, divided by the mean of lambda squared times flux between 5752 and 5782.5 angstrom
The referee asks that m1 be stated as 1.0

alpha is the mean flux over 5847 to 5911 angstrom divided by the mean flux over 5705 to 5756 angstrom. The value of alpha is 0.9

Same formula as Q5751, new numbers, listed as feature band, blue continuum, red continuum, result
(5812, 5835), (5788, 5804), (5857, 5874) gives 0.1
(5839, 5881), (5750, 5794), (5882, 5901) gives -3.1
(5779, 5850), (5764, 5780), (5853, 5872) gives -2.9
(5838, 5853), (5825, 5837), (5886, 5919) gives -0.4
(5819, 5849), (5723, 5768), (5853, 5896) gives -1.3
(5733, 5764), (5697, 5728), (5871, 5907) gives 0.5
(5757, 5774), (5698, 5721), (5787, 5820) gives 0.6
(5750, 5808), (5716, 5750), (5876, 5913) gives 1.9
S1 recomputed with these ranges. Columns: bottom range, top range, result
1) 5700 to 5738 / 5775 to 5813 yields 0.98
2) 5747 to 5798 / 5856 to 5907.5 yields 1.01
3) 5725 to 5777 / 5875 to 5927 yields 1.00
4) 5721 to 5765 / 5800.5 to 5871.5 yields 1.01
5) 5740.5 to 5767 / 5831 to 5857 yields 1.01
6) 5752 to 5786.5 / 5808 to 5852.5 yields 1.07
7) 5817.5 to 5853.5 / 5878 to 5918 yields 0.96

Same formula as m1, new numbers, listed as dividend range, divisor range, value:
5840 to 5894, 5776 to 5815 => 0.99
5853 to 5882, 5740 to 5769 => 1.02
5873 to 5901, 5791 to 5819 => 0.94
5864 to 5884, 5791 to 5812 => 0.99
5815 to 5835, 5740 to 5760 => 1.05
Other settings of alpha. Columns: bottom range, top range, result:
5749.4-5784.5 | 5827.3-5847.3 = 1.05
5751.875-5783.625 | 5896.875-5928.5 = 1.02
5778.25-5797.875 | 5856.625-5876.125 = 1.01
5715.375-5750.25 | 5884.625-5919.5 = 0.90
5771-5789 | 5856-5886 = 1.03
